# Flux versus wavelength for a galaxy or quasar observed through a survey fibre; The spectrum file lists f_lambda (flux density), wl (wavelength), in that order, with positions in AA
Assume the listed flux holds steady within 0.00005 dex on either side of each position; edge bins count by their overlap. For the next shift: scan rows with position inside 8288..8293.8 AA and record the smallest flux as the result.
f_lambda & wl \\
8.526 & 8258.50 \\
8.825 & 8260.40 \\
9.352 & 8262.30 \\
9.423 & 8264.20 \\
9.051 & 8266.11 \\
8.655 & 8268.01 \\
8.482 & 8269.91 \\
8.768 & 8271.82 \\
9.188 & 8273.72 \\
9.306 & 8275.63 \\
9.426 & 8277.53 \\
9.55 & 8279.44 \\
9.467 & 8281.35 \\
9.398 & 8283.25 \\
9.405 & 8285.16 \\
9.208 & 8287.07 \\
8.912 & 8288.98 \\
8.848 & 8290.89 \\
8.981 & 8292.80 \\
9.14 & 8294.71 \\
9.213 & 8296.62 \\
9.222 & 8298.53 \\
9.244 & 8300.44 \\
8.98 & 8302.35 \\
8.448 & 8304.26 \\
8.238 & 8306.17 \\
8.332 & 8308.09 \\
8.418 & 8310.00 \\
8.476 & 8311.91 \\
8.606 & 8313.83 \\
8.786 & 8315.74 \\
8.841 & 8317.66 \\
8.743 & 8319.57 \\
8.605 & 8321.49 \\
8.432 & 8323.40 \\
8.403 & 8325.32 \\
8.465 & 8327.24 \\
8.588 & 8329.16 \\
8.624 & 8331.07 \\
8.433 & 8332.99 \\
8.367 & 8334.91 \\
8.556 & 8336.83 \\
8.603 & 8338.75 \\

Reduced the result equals 8.848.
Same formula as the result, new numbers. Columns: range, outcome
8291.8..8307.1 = 8.238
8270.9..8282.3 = 8.768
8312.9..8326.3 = 8.403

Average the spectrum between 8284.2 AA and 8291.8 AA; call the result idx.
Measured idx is 9.09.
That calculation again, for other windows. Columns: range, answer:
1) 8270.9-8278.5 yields 9.18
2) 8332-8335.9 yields 8.4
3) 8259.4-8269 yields 9.06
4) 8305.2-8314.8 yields 8.42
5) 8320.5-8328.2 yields 8.47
